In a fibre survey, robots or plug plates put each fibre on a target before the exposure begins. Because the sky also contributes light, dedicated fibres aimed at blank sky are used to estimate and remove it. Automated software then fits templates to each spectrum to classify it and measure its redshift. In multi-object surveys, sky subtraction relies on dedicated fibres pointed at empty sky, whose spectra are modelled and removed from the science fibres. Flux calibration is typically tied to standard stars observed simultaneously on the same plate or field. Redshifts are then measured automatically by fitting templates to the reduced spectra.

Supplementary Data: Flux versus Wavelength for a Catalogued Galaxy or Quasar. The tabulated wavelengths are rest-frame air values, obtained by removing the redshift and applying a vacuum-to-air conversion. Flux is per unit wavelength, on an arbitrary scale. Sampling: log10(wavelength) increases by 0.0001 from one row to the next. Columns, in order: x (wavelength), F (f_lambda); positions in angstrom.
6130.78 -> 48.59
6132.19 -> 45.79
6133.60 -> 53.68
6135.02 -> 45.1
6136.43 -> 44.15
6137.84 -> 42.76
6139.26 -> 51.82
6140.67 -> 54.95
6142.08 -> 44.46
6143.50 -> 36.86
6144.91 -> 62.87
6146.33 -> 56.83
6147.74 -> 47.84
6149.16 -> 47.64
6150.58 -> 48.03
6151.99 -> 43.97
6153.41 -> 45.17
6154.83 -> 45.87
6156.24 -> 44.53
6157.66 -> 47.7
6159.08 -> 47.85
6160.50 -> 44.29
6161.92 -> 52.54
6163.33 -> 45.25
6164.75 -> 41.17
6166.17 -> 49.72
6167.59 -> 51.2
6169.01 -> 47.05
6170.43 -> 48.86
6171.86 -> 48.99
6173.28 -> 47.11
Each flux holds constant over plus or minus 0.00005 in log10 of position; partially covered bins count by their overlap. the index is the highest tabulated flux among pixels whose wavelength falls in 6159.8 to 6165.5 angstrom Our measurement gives 52.54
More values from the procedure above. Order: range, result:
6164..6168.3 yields 51.2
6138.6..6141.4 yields 54.95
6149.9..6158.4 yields 48.03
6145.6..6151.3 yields 56.83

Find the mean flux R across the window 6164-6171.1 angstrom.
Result 47.6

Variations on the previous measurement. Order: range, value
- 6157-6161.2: 46.6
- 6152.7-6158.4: 45.8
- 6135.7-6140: 46.3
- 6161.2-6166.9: 47.2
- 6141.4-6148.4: 49.8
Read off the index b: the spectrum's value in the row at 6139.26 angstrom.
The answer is 51.82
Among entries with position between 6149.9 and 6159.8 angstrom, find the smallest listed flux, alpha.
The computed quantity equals 43.97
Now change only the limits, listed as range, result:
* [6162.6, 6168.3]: 41.17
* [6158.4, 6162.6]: 44.29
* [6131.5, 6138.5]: 42.76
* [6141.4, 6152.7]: 36.86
